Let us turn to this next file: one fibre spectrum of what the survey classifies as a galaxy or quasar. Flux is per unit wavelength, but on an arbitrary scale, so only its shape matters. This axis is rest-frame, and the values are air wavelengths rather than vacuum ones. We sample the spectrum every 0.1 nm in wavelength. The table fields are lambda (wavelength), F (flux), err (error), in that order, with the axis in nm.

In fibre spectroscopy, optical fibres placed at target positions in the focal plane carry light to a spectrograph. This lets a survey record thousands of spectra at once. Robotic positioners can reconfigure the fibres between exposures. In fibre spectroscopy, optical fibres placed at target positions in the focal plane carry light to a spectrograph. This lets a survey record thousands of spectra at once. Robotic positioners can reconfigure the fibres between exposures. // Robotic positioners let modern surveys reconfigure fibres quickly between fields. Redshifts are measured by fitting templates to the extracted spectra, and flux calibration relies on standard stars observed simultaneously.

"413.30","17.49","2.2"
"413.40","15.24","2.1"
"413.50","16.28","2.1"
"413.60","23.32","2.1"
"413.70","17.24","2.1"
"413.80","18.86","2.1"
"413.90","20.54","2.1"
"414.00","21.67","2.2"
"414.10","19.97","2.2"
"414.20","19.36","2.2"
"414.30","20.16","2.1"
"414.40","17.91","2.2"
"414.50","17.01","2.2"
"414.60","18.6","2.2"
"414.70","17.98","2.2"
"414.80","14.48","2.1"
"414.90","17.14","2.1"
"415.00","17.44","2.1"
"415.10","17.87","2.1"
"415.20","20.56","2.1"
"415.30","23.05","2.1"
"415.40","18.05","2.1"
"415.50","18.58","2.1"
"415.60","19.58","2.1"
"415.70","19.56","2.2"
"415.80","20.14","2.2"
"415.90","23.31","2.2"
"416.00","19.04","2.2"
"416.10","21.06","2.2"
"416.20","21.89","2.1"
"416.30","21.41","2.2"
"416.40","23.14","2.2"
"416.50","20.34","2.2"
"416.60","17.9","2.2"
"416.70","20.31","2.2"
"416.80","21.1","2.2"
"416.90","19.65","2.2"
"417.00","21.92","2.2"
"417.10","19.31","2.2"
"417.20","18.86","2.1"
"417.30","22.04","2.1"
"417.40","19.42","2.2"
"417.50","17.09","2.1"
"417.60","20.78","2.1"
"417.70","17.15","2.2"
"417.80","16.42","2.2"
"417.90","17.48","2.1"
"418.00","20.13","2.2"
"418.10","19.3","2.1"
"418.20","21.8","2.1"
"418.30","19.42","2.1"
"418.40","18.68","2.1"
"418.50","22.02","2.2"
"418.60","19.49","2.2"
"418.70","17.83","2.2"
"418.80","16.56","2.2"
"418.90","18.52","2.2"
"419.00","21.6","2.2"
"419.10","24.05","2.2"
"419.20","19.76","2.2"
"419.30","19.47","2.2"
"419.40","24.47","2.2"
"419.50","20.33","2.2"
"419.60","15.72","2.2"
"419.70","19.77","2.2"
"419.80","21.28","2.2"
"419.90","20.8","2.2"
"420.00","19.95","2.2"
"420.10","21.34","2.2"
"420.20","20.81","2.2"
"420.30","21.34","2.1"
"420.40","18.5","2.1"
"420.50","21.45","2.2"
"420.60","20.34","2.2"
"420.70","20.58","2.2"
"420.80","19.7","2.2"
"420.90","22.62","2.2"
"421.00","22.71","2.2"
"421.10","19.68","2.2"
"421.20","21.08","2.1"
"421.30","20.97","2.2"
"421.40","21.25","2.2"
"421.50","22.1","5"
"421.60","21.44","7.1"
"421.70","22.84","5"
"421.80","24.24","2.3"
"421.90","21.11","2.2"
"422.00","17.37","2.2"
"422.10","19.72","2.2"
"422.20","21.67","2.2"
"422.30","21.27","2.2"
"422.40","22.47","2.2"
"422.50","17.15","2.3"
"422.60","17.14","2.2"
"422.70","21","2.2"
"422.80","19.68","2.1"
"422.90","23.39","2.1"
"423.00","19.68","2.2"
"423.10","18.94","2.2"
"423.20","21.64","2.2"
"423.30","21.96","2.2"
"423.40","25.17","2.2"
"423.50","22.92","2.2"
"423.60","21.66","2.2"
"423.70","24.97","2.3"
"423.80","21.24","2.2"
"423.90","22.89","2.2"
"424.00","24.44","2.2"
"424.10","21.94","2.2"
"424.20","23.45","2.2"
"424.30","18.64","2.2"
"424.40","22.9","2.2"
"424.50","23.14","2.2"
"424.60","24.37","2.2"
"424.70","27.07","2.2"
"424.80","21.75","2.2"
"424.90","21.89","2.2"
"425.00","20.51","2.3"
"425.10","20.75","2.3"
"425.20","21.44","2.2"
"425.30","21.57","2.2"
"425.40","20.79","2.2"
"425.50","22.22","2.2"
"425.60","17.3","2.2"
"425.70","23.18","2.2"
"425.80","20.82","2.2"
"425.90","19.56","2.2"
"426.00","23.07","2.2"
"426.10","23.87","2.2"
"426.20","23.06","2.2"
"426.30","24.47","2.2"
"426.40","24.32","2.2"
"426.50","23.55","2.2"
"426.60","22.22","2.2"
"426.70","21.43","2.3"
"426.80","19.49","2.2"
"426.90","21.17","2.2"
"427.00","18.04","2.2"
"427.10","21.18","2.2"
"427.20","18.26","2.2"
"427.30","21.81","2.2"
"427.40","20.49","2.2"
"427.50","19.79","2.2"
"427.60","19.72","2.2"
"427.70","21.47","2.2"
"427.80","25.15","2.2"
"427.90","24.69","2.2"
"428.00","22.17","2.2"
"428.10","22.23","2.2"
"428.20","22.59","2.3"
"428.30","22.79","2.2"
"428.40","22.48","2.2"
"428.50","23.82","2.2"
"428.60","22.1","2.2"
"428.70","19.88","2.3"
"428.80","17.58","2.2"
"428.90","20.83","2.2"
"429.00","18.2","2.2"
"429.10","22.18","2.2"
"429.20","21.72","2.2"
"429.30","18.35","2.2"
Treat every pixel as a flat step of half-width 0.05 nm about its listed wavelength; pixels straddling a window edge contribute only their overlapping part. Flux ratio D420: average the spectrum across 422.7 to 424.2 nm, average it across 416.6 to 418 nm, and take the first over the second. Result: 1.15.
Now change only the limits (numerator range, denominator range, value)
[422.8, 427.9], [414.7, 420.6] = 1.10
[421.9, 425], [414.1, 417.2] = 1.11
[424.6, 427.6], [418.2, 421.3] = 1.06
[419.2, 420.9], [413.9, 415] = 1.10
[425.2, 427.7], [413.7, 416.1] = 1.11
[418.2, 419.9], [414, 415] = 1.10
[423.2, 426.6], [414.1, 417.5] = 1.14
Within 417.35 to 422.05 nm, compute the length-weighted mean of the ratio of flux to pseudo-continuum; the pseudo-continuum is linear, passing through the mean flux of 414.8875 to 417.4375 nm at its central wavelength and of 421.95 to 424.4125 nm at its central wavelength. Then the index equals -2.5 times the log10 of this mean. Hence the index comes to 0.03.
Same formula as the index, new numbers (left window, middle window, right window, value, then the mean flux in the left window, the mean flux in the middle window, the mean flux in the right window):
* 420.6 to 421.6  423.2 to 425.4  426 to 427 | -0.031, 21.2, 22.5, 22.4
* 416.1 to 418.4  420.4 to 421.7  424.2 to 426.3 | -0.013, 19.9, 21.1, 22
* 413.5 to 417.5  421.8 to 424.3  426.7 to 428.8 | -0.034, 19.7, 21.4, 21.4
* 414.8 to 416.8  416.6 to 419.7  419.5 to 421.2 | 0.028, 19.9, 19.7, 20.4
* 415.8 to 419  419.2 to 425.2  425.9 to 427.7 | -0.034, 19.8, 21.3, 21.5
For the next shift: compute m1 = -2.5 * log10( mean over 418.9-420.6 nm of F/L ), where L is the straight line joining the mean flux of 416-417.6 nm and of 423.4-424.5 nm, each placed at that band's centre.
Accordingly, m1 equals 0.04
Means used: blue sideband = 20.3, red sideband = 22.7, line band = 20.6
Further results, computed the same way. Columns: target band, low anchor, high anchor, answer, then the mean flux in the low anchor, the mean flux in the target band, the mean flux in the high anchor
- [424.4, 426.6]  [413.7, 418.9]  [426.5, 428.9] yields -0.07 mag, 19.4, 22.3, 21.4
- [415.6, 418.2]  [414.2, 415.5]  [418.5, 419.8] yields -0.05 mag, 18.4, 20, 19.9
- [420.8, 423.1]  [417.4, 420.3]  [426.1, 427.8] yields -0.02 mag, 19.7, 20.9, 21.5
